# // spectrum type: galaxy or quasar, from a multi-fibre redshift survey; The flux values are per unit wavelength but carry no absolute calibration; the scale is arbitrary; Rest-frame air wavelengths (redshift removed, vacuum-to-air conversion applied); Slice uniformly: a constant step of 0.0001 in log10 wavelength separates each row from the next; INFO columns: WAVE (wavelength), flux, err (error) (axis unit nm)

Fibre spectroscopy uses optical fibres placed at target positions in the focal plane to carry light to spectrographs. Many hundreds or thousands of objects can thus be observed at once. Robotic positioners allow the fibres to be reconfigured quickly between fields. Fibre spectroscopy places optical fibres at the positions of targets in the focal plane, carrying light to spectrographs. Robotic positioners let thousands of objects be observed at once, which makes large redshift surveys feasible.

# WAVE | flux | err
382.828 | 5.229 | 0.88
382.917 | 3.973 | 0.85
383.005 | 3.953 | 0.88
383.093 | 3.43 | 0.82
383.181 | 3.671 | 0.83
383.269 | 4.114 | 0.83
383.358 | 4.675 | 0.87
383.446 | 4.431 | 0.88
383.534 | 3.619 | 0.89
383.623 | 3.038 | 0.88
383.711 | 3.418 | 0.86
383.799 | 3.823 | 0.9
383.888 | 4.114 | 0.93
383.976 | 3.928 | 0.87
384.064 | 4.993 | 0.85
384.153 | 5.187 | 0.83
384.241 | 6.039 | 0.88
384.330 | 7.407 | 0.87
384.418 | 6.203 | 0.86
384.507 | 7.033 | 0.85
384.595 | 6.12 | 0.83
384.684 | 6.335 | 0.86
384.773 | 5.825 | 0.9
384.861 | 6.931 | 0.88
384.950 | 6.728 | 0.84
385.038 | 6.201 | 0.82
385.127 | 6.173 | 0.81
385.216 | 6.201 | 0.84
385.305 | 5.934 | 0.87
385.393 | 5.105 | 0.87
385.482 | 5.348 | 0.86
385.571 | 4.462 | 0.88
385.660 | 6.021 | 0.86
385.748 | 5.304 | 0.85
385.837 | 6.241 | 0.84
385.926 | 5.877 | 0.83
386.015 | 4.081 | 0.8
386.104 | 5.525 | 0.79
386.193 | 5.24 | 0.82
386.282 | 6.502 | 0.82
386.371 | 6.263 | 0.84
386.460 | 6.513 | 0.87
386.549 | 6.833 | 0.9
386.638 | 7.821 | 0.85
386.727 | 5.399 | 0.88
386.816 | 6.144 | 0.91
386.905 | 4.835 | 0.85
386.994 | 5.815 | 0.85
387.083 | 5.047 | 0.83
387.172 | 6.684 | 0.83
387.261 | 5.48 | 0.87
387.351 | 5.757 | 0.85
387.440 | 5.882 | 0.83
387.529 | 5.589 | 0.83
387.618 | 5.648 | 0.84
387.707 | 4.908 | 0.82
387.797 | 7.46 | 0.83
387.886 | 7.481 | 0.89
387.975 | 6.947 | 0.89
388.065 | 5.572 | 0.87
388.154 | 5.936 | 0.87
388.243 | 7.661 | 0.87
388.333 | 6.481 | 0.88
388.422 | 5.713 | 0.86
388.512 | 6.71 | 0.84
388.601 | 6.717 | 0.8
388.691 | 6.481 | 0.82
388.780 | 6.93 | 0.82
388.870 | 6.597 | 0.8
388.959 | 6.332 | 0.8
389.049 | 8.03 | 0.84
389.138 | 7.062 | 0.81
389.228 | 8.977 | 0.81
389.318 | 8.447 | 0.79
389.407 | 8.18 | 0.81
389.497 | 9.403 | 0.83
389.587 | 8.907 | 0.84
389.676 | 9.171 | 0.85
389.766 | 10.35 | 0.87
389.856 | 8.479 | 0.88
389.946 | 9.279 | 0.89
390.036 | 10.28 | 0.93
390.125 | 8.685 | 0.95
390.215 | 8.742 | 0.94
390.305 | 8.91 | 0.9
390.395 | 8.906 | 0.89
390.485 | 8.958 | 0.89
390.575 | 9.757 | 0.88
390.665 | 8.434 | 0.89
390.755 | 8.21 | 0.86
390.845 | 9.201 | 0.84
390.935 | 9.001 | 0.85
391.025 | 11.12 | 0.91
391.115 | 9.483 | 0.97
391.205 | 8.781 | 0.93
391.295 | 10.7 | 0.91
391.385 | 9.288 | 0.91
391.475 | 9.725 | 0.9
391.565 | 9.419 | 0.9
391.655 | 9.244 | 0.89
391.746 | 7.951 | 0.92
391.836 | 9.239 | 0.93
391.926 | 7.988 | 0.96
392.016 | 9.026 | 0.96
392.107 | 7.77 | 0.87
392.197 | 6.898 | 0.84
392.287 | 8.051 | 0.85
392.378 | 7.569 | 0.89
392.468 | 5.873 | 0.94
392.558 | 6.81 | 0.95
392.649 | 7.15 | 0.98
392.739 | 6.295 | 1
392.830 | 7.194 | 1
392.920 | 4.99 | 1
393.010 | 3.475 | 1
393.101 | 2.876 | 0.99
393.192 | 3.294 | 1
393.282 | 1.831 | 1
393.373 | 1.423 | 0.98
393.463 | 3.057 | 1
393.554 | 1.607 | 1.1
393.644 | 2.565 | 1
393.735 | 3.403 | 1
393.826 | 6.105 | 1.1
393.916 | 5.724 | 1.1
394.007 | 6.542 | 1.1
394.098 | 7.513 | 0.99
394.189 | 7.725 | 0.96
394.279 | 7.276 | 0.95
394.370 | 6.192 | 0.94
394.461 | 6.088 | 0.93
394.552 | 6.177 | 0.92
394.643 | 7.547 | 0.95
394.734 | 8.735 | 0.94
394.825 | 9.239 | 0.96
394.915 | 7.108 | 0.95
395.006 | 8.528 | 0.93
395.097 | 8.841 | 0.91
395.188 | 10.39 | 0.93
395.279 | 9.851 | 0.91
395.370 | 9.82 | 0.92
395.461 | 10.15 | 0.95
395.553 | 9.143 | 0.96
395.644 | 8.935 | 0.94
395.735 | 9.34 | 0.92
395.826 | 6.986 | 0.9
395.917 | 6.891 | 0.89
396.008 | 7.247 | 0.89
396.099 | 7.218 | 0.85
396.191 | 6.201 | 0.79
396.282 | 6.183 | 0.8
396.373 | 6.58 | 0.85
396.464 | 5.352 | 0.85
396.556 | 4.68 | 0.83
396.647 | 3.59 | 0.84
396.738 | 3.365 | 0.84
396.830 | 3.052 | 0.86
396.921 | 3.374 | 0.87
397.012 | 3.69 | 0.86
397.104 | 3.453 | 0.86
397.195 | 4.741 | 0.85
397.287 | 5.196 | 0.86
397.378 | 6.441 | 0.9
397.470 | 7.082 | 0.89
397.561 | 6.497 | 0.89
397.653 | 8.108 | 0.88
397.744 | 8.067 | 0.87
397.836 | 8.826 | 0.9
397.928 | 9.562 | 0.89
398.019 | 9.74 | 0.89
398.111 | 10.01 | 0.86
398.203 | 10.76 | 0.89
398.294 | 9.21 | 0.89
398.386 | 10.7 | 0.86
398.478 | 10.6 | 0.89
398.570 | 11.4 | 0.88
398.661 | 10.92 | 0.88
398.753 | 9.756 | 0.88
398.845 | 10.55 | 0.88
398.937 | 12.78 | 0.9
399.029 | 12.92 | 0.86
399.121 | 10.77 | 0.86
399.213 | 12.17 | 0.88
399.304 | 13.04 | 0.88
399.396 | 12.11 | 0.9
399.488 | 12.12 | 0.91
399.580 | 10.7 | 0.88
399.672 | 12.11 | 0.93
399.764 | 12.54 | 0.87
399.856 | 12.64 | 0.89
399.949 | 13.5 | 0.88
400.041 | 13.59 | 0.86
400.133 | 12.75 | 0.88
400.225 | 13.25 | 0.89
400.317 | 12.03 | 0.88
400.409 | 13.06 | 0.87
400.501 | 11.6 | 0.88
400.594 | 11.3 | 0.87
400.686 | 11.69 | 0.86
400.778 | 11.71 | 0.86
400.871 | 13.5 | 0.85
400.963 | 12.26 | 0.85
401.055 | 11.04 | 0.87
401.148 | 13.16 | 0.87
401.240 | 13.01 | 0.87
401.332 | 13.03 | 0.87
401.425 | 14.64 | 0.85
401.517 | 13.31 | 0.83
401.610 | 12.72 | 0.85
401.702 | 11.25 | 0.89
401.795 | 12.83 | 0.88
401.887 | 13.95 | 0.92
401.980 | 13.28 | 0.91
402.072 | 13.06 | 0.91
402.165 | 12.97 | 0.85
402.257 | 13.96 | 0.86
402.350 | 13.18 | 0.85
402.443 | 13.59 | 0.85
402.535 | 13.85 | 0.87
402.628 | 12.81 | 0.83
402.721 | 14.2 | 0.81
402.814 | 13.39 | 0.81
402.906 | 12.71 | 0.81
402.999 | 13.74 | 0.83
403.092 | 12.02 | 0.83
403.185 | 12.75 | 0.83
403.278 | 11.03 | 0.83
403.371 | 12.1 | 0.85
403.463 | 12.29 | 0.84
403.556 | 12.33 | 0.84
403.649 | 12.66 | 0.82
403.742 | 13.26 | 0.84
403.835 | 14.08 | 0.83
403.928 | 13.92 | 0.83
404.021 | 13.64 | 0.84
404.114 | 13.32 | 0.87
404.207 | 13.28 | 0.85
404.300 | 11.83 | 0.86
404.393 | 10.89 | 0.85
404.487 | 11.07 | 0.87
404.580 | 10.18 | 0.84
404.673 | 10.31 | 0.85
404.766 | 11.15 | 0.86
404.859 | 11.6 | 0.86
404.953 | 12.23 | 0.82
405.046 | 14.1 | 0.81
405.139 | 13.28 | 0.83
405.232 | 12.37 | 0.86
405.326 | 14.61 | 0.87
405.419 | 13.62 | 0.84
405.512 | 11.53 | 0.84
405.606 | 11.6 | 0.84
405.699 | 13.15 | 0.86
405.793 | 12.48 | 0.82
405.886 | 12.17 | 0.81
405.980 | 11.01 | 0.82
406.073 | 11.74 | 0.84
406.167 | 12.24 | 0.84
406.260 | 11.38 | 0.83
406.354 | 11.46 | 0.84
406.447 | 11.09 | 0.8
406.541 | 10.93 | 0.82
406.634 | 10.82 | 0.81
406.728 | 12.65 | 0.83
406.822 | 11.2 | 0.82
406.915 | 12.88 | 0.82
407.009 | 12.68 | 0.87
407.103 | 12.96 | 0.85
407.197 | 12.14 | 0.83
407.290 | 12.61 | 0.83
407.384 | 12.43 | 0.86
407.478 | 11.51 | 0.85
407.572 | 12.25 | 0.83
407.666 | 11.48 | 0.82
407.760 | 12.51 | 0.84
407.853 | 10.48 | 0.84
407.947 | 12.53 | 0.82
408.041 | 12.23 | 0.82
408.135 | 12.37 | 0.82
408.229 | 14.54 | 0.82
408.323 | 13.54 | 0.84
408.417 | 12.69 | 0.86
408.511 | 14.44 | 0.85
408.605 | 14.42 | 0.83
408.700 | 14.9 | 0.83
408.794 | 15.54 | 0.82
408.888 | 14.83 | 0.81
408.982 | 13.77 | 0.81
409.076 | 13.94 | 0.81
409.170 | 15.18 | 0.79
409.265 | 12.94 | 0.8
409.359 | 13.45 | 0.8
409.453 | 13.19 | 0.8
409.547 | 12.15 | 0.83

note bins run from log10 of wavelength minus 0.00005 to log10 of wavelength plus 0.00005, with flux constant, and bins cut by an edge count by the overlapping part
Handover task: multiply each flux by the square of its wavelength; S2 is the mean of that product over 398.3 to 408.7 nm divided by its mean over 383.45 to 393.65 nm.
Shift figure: 2.01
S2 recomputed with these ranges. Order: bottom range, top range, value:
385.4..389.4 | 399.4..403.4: 2.19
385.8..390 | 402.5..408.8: 2.02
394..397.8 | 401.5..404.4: 1.95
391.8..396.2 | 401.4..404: 2.02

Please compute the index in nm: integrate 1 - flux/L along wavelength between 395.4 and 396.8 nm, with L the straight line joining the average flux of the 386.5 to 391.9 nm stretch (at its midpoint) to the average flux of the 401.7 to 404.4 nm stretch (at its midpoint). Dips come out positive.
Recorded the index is 0.48 nm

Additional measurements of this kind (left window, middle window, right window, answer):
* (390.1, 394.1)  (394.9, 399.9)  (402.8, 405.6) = 0.480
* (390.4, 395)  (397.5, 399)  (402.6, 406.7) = -0.055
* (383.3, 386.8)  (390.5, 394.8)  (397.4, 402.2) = 0.812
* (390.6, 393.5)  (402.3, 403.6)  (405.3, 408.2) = -0.243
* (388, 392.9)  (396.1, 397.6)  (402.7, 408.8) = 0.743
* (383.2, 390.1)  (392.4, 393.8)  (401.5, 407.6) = 0.703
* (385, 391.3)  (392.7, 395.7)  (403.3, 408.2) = 0.866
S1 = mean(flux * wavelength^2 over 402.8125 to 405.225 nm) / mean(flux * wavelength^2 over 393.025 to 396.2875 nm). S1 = 2.0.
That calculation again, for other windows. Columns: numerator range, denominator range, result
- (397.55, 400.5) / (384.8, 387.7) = 2.05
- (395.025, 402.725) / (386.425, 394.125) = 1.51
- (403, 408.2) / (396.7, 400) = 1.36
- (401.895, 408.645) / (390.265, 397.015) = 1.89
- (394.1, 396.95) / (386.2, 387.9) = 1.24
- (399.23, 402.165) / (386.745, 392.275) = 1.71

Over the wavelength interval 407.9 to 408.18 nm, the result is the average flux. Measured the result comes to 12.4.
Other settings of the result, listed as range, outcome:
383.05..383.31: 3.74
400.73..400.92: 12.6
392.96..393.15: 3.22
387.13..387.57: 5.87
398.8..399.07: 12.1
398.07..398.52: 10.3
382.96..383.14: 3.71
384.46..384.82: 6.33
